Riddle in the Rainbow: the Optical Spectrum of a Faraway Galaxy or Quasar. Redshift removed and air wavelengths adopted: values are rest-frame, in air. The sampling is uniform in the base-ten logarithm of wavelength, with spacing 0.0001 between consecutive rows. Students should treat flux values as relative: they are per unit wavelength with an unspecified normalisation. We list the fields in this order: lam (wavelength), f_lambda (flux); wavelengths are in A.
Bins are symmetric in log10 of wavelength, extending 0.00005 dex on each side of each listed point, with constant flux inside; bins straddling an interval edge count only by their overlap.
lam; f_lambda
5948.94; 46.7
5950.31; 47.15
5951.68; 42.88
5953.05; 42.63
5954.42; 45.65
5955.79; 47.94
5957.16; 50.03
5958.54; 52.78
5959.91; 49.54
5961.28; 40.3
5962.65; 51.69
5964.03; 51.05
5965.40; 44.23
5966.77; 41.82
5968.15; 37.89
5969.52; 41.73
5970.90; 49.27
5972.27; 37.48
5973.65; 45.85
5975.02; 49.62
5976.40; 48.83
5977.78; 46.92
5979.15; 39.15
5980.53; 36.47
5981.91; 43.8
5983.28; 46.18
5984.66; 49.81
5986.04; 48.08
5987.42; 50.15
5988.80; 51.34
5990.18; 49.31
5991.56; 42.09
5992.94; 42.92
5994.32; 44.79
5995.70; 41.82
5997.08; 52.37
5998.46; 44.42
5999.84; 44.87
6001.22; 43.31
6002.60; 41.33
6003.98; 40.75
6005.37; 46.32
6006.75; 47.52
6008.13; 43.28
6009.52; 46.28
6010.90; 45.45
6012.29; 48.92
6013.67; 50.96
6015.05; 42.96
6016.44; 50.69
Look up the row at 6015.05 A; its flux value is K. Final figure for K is 42.96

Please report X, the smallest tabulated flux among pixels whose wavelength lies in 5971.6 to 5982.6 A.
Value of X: 36.47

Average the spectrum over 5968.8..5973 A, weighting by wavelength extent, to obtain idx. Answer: 42.8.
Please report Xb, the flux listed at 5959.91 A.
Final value 49.54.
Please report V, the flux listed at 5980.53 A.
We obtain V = 36.47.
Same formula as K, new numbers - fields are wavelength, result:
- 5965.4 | 44.23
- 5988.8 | 51.34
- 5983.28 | 46.18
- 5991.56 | 42.09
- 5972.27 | 37.48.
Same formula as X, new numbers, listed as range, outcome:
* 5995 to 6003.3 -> 41.33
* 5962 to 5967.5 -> 41.82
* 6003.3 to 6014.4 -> 40.75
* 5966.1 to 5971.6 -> 37.89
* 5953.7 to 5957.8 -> 45.65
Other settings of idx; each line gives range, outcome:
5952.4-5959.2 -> 47.8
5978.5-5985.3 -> 43.1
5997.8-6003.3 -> 43.5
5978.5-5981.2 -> 37.8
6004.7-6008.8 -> 45.8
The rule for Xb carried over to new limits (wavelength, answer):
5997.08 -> 52.37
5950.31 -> 47.15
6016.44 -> 50.69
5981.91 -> 43.8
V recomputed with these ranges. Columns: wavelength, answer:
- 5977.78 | 46.92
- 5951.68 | 42.88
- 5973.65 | 45.85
